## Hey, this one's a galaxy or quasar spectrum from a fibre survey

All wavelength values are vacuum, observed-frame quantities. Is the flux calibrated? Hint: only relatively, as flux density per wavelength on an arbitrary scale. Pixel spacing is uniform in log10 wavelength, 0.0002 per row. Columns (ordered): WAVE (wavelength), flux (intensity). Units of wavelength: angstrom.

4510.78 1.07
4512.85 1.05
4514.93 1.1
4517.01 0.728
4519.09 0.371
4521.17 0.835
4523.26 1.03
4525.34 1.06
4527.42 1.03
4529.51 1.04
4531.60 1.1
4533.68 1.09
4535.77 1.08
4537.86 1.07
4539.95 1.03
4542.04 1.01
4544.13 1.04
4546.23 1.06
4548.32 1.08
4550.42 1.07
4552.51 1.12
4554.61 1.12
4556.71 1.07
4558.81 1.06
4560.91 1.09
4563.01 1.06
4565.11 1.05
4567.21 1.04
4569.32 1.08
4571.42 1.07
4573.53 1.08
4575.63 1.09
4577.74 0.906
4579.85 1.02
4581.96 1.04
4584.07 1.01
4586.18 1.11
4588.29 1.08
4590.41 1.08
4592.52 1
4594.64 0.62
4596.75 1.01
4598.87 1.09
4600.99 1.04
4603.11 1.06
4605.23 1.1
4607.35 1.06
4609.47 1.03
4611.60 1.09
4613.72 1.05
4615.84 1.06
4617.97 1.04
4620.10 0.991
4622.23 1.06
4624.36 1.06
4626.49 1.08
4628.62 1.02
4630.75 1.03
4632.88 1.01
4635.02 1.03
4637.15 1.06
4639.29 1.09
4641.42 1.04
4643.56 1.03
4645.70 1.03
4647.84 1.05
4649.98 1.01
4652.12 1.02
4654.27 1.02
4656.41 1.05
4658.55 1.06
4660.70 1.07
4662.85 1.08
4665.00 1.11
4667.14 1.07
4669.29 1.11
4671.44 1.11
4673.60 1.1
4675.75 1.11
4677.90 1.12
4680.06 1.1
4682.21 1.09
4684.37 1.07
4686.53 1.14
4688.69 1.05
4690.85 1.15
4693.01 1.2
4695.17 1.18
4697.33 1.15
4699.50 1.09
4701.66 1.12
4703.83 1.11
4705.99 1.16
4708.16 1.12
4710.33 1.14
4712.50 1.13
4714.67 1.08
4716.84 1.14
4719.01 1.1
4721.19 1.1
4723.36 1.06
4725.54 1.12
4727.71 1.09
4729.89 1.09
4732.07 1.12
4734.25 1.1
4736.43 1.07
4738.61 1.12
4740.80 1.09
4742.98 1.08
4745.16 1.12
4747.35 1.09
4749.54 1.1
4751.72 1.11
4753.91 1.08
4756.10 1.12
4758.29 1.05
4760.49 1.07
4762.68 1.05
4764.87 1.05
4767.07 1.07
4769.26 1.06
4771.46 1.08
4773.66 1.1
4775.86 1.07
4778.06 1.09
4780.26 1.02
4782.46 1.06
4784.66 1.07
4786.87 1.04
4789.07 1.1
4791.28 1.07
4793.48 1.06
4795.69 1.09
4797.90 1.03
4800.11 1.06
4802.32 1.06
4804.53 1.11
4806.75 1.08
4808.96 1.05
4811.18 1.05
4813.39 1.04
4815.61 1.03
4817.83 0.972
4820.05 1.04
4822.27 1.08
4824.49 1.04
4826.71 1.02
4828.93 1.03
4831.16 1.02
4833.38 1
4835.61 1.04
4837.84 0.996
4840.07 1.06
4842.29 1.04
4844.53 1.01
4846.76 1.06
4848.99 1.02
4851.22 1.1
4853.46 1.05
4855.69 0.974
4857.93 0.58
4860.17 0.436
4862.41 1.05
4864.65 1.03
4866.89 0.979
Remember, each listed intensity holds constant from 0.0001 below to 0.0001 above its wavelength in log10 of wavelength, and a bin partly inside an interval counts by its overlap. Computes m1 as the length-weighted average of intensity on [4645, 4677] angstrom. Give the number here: 1.07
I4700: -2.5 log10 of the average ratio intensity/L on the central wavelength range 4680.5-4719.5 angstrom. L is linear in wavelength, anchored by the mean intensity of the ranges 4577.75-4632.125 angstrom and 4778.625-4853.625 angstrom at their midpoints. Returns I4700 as -0.086 mag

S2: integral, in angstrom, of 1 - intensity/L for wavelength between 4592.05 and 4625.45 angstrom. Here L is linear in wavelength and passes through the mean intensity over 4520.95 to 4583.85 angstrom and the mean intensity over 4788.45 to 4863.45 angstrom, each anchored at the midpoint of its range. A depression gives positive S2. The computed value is 0.7 angstrom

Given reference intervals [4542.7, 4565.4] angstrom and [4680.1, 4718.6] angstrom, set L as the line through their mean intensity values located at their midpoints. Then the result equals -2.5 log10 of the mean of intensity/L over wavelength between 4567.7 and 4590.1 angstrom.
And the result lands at 0.03 mag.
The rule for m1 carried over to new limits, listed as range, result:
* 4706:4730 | 1.11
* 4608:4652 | 1.04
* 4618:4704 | 1.08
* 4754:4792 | 1.07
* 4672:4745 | 1.11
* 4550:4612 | 1.04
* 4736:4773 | 1.08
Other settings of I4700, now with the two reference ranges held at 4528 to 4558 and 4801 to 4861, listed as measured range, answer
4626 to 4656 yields 0.01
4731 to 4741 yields -0.08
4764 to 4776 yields -0.06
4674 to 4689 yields -0.06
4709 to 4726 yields -0.08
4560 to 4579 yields 0.01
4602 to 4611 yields -0.01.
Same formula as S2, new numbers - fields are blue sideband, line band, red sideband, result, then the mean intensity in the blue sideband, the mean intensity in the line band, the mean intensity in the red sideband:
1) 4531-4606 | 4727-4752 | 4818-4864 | -2.3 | 1.05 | 1.1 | 0.982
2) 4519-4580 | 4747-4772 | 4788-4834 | -0.7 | 1.04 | 1.08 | 1.05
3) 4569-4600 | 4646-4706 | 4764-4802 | -3.1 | 1.02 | 1.09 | 1.07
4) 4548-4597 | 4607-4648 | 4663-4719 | 1.2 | 1.04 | 1.05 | 1.12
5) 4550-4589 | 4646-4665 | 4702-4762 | 0.6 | 1.06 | 1.05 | 1.1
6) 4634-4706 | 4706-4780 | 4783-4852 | -1.8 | 1.09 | 1.09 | 1.05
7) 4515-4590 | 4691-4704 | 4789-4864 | -1.6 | 1.03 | 1.14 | 1.01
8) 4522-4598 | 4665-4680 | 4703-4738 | -0.2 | 1.04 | 1.1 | 1.11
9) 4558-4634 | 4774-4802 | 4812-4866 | -1.8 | 1.04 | 1.06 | 0.988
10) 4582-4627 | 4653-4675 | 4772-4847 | -0.8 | 1.03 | 1.08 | 1.05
